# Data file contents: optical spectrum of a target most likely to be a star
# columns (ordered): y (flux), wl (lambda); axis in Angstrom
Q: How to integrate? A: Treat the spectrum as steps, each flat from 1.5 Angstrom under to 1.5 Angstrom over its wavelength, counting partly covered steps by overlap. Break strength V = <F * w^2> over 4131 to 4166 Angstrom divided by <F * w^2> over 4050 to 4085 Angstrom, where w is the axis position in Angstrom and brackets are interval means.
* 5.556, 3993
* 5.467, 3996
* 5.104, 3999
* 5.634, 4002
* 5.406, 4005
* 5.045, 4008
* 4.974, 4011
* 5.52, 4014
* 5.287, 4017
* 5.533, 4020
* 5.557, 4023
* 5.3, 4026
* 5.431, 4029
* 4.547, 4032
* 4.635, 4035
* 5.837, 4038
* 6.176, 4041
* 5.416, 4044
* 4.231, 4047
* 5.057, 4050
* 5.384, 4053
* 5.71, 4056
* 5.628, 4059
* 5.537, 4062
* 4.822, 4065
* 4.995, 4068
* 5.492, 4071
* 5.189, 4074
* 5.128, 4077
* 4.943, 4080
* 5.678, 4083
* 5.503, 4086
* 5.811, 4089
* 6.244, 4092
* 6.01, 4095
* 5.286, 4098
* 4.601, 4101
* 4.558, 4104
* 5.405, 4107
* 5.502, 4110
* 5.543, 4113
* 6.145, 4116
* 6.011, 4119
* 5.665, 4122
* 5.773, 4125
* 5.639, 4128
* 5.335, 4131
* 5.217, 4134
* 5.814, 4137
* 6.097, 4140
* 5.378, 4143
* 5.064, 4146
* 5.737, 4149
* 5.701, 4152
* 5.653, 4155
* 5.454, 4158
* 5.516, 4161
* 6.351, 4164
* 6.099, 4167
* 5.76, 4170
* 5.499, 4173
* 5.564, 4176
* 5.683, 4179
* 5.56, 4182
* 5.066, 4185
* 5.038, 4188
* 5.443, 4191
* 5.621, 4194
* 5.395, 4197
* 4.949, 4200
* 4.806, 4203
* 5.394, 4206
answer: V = 1.1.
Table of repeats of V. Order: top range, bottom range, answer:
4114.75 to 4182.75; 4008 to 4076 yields 1.13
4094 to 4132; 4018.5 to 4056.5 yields 1.08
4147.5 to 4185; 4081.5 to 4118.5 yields 1.06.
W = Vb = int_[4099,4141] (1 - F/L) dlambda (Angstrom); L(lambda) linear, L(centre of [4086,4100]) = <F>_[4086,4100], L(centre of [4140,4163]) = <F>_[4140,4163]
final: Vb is 1.1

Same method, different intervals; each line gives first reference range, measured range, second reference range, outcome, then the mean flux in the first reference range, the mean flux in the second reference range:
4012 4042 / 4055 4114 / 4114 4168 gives 1.66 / 5.36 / 5.7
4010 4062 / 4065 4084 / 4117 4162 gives 0.82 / 5.32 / 5.61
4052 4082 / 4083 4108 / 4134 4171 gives -0.10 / 5.29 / 5.7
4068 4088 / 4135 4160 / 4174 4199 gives -1.05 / 5.31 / 5.41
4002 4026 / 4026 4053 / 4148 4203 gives 0.97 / 5.35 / 5.54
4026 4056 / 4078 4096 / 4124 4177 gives -0.91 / 5.22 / 5.65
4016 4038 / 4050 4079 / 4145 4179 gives 0.28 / 5.23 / 5.68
